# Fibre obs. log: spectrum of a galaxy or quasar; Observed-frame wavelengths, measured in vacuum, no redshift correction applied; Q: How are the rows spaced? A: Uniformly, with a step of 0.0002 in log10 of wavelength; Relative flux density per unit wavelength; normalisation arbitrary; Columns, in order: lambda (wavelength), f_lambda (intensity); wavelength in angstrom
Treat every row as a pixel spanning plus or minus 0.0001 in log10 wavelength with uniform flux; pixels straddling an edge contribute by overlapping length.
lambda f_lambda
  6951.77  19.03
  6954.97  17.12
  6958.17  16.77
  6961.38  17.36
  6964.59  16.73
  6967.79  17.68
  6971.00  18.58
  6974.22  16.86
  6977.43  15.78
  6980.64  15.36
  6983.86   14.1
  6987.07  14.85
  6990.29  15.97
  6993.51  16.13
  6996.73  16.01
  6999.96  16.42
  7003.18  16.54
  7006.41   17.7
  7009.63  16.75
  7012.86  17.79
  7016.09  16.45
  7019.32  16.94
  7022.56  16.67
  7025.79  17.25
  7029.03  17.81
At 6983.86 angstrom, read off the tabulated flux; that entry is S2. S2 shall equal 14.1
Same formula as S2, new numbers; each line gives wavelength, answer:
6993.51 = 16.13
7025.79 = 17.25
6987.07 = 14.85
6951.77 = 19.03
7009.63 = 16.75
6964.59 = 16.73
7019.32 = 16.94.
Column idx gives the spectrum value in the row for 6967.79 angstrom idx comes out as 17.68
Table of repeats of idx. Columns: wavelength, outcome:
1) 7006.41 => 17.7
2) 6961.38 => 17.36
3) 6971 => 18.58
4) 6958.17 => 16.77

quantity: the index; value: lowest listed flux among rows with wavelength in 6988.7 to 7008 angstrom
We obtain 15.97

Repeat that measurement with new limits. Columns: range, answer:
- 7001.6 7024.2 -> 16.45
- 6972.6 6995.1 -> 14.1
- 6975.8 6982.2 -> 15.36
